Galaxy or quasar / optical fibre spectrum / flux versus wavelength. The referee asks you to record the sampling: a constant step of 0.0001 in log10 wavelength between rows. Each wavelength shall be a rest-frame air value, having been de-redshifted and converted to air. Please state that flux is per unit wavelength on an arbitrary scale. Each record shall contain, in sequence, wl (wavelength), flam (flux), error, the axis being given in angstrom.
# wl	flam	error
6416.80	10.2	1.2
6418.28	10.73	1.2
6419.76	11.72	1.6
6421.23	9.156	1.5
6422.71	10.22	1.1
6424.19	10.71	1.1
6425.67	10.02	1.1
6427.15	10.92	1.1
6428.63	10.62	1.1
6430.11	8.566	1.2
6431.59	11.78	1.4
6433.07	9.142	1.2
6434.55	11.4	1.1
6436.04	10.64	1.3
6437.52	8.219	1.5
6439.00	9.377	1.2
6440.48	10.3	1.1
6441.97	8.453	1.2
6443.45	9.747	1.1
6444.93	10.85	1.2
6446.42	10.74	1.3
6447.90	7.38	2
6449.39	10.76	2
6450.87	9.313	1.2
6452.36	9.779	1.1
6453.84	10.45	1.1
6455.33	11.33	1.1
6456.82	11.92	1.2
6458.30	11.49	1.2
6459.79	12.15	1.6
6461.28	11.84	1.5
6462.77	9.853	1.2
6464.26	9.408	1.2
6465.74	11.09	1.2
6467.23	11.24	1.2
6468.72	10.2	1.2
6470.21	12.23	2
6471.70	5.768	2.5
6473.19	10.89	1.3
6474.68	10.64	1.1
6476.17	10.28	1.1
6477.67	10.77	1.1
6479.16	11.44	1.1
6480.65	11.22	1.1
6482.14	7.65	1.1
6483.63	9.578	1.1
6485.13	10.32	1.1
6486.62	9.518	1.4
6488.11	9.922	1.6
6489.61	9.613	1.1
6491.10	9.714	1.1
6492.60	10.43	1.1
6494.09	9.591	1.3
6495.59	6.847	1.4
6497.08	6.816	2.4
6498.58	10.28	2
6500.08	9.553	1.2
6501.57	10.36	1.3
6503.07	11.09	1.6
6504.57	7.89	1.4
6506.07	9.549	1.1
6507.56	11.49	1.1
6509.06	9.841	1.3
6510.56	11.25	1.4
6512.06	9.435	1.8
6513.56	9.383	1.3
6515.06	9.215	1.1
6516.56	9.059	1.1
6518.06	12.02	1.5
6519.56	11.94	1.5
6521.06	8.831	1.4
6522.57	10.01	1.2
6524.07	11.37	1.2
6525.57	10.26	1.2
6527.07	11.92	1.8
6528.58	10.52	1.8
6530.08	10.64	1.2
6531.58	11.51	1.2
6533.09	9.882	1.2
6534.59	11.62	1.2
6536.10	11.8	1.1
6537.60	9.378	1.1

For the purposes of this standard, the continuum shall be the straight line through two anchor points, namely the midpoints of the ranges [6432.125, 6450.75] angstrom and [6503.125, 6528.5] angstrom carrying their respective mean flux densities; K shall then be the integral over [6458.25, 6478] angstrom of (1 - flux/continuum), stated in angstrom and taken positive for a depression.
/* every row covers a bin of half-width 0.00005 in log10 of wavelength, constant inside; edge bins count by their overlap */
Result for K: -1.2 angstrom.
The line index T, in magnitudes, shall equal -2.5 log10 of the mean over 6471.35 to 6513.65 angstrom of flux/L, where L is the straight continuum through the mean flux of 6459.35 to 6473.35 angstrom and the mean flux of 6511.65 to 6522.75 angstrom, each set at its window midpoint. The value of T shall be 0.05 mag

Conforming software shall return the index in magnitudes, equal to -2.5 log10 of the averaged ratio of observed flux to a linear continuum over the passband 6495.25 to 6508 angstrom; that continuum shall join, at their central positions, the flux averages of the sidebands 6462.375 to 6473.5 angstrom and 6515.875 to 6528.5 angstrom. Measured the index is 0.12 mag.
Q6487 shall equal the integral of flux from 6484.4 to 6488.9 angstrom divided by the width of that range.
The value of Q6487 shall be 9.92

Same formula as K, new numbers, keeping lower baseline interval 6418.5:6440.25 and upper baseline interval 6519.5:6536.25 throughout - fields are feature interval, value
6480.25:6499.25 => 2.24 angstrom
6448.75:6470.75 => -1.02 angstrom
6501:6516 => 1.02 angstrom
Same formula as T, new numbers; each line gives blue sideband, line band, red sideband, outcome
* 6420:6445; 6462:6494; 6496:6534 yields 0.00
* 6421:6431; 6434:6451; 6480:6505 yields 0.02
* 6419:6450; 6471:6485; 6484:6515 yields -0.01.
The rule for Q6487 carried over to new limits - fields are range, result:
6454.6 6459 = 11.6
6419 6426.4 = 10.4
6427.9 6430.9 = 9.63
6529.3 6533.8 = 10.7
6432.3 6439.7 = 9.76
